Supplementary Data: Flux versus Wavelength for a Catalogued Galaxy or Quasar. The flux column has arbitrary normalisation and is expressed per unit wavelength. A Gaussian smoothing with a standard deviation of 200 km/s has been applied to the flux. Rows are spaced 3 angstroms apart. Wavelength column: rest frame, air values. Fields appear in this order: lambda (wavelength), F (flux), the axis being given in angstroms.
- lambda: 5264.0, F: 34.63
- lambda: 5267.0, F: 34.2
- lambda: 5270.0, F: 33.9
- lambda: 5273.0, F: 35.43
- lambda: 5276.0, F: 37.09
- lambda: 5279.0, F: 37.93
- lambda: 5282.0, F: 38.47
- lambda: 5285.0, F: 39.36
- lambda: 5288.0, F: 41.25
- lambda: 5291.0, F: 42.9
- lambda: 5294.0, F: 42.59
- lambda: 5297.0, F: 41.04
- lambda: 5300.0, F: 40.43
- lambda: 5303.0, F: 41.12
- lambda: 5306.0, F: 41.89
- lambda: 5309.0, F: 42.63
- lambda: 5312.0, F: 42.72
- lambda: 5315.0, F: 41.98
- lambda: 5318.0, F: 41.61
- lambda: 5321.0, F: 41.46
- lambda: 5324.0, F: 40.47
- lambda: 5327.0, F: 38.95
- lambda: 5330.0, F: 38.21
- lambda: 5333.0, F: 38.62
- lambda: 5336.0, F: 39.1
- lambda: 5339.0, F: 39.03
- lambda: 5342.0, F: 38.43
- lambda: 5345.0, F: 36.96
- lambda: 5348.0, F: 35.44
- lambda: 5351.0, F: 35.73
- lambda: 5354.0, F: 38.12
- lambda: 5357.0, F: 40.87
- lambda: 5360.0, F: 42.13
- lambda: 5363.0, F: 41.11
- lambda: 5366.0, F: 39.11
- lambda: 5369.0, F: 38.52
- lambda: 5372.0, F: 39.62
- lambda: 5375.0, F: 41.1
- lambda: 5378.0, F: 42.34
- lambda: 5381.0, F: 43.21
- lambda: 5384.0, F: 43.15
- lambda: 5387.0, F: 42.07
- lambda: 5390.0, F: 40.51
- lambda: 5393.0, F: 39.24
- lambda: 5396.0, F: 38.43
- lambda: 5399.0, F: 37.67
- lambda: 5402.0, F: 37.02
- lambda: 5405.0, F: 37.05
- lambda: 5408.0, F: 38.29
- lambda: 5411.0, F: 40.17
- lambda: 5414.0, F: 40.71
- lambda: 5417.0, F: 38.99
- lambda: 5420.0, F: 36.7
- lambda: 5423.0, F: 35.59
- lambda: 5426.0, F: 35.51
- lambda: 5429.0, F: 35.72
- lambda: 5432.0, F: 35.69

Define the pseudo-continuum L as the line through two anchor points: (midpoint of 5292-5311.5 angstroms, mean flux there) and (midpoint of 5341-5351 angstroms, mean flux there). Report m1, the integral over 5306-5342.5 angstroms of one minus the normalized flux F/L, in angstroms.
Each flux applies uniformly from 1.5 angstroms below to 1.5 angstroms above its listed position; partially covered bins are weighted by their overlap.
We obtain -1.1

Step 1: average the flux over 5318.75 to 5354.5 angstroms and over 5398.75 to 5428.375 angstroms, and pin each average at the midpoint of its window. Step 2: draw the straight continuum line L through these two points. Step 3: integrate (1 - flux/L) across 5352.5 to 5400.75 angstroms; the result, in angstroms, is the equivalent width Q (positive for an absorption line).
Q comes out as -3.00 angstroms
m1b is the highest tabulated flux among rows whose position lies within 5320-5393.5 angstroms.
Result 43.21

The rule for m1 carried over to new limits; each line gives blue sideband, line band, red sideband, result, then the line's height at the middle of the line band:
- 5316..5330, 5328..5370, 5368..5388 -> 2.31 angstroms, 40.9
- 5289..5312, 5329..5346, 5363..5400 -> 1.15 angstroms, 41.2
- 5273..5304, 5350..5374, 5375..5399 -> 0.74 angstroms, 40.8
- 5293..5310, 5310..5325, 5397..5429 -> -0.26 angstroms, 41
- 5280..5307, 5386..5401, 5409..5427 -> -0.32 angstroms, 38.6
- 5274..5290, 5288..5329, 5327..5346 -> -2.98 angstroms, 38.7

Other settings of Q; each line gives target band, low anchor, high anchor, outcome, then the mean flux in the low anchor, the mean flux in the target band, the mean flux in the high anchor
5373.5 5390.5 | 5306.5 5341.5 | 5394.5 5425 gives -1.5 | 40.4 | 42.2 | 38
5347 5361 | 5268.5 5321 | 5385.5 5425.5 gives 0.3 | 40.2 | 38.4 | 38.6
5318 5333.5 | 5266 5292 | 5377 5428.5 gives -0.6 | 37.8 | 39.8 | 39.1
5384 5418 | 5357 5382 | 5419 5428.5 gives -1.2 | 40.8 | 39.3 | 35.9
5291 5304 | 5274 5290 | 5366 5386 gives -0.8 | 38.8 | 41.5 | 41.2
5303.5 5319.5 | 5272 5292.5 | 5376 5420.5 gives -1.2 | 39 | 42.1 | 39.8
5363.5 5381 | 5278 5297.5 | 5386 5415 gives -0.5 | 40.5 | 40.5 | 39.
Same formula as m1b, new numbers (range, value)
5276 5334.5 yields 42.9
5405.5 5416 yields 40.71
